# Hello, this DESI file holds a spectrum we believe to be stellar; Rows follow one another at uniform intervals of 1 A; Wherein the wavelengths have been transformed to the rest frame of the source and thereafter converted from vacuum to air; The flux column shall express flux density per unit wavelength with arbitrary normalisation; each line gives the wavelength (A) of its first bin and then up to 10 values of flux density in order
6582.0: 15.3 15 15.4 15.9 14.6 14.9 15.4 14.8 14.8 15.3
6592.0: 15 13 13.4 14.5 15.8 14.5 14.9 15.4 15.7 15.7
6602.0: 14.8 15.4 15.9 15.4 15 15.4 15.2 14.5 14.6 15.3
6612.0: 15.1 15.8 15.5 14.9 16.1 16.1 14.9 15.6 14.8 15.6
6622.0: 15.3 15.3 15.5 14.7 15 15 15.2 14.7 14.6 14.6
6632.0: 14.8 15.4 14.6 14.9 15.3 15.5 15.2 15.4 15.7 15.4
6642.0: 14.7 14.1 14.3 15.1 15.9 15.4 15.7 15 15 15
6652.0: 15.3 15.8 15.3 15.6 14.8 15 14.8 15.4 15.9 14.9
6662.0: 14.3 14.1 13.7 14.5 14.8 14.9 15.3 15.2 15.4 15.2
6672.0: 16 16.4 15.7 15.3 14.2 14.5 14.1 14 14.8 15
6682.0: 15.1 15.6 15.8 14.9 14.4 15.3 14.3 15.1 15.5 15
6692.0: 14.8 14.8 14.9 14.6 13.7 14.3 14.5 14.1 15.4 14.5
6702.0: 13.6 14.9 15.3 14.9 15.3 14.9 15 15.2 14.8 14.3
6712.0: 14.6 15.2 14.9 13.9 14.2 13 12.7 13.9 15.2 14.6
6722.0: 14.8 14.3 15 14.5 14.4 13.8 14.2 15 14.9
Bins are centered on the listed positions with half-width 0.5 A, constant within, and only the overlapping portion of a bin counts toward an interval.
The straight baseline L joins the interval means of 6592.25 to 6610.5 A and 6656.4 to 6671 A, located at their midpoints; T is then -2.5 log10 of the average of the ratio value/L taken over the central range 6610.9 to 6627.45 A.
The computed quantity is -0.028 mag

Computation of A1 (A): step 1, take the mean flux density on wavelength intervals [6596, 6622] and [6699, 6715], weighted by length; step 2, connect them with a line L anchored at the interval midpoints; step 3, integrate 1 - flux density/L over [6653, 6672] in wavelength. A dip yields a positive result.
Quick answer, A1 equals 0.0 A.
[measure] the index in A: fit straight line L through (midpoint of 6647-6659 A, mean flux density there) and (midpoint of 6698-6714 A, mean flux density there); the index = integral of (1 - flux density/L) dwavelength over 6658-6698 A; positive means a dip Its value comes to 0.3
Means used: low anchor 15.2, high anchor 14.8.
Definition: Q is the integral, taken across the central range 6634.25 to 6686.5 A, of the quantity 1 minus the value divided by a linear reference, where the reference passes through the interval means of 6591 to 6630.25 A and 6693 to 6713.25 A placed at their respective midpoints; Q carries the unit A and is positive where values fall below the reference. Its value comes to -0.6 A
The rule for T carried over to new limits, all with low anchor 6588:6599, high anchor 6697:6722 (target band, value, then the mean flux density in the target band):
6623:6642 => -0.03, 15.1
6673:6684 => -0.03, 14.9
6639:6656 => -0.04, 15.2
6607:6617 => -0.05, 15.3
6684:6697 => -0.02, 14.8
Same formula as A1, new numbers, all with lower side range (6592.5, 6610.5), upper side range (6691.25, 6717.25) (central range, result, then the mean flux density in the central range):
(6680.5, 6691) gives -0.3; 15.1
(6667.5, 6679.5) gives -0.3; 15.1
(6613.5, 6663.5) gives -1.0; 15.1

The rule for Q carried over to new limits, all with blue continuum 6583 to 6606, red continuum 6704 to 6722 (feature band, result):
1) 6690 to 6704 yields 0.0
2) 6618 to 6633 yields -0.2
